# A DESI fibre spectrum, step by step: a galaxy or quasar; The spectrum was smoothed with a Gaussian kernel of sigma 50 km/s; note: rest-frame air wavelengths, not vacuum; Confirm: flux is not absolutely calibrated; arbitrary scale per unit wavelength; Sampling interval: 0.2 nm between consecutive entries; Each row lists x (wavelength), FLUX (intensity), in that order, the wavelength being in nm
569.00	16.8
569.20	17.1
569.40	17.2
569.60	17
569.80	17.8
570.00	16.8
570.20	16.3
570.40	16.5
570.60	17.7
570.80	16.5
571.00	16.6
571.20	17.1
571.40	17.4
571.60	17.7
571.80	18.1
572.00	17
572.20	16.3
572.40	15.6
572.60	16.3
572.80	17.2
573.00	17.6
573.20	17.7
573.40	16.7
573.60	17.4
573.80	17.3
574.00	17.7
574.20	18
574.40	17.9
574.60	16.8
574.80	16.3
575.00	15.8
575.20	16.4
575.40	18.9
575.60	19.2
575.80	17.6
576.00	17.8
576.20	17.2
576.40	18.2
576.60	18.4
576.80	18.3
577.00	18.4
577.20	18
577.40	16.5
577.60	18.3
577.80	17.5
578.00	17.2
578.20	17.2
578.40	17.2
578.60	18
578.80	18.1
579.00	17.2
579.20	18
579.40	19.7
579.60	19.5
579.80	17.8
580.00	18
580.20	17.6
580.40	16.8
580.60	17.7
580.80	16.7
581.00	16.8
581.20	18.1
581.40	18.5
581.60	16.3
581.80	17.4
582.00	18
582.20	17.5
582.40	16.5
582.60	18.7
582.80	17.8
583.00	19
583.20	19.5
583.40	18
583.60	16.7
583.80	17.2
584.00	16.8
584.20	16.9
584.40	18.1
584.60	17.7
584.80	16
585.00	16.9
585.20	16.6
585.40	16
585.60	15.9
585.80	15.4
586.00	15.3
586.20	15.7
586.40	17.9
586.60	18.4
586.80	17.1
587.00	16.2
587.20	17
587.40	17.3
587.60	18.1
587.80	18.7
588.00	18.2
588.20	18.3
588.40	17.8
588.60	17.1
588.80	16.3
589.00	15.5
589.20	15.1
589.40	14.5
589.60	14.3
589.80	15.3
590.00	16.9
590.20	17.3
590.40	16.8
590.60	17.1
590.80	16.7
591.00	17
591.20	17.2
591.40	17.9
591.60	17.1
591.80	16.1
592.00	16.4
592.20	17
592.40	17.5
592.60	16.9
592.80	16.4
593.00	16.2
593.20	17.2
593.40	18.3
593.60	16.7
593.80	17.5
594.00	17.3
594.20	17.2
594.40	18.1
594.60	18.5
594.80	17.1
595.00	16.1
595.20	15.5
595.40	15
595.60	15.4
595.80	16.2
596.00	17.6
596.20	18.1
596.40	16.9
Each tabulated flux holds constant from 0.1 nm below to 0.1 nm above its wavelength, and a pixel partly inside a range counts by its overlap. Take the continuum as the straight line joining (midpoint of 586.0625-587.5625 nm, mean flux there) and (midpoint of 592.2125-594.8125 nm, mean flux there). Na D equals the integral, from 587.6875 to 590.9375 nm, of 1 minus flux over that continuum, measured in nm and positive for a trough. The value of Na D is 0.10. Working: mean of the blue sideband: 17.1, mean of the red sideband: 17.3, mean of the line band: 16.6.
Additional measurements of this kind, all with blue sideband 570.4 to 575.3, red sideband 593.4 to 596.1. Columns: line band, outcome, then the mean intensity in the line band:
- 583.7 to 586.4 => 0.06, 16.6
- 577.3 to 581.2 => -0.16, 17.7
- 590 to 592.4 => -0.02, 17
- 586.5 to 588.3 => -0.08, 17.7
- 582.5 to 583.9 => -0.10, 18.1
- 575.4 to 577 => -0.11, 18.2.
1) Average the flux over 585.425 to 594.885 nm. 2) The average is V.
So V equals 16.9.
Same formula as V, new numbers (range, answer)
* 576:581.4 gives 17.8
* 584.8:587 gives 16.5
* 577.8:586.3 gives 17.4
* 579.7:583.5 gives 17.7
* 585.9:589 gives 17.2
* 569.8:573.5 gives 17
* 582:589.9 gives 17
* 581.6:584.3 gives 17.6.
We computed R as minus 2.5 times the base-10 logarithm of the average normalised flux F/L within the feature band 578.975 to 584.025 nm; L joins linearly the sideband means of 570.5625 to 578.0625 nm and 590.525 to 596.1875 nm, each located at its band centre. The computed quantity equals -0.036 mag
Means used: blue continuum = 17.4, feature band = 17.8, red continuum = 16.9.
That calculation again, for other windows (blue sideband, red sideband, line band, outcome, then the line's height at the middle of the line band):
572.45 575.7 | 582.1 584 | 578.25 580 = -0.03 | 17.6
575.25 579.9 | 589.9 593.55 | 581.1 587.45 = 0.02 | 17.5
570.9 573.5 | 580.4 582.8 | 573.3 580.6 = -0.03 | 17.2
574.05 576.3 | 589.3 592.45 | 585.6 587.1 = 0.02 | 16.8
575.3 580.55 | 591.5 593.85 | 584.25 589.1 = 0.02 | 17.3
